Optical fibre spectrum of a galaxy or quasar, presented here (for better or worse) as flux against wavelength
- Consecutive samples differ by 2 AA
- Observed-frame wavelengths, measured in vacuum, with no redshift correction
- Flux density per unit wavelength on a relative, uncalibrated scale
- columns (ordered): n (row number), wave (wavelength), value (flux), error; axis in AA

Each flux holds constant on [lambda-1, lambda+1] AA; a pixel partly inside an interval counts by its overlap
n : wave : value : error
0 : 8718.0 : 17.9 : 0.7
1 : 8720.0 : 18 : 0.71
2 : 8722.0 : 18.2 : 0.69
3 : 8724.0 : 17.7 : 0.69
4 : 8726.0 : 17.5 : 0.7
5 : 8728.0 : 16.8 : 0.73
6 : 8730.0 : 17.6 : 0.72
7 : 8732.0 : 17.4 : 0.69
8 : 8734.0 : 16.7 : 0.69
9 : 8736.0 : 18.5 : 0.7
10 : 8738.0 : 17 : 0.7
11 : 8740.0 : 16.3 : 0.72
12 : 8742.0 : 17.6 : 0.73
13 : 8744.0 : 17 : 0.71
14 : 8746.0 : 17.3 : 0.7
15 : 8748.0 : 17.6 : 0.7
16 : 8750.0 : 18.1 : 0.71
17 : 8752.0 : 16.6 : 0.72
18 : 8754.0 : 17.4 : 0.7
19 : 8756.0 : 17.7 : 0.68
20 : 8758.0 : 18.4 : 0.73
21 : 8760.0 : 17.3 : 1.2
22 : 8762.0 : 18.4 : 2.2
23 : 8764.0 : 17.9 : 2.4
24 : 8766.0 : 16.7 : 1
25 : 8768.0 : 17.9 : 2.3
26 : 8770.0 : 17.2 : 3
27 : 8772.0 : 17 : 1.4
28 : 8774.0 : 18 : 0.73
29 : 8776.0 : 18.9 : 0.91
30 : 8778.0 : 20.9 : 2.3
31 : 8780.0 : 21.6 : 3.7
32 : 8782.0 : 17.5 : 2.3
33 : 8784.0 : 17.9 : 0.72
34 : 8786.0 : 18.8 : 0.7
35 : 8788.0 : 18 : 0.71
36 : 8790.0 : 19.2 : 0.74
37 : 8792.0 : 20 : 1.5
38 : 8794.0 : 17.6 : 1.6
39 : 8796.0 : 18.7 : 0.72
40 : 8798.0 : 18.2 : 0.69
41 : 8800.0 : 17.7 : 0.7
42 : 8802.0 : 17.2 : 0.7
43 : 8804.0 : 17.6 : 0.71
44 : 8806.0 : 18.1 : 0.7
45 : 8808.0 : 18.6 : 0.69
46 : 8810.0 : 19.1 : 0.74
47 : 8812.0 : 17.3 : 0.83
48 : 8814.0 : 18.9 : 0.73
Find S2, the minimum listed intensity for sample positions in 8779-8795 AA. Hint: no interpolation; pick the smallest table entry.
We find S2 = 17.5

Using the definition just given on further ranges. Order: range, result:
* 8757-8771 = 16.7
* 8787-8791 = 18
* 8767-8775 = 17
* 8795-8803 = 17.2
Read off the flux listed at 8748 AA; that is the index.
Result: 17.6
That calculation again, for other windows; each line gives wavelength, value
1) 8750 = 18.1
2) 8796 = 18.7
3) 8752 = 16.6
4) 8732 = 17.4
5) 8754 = 17.4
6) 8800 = 17.7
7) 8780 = 21.6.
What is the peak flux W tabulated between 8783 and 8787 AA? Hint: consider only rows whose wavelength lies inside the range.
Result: 18.8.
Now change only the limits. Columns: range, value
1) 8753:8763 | 18.4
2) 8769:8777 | 18.9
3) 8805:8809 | 18.6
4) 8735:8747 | 18.5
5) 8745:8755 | 18.1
